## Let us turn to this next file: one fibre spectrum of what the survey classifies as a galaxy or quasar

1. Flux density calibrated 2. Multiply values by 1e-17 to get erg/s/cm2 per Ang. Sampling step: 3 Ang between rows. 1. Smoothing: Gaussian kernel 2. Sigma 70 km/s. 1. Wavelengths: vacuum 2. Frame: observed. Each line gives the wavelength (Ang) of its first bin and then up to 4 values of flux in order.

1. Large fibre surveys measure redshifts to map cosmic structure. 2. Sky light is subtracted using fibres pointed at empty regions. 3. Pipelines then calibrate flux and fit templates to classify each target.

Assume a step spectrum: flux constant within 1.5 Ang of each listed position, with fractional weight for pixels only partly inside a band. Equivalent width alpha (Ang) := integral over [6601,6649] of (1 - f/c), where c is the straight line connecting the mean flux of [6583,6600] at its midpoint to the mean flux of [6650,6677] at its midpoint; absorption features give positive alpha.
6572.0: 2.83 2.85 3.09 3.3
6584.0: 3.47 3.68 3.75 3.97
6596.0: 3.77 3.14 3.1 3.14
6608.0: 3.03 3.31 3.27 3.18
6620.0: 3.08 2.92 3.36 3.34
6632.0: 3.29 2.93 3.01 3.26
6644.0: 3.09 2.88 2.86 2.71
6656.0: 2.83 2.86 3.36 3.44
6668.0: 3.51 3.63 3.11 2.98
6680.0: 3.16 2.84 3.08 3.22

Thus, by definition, 4.0 Ang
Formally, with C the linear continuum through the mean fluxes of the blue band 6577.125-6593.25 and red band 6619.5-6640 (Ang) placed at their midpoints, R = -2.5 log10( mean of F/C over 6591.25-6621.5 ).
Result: 0.01 mag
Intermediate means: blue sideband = 3.53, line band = 3.3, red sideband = 3.14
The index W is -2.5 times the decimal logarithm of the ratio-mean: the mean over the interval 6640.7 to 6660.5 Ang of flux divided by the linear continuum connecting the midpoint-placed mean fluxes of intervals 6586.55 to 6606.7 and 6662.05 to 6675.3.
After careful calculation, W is 0.18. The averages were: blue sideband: 3.49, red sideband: 3.42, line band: 2.91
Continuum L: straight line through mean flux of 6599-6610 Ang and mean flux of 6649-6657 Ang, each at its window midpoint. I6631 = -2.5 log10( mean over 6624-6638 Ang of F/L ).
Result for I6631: -0.09 mag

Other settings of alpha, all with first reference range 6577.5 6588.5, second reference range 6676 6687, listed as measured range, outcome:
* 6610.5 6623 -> 0.41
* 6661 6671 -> -1.28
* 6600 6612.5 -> 0.65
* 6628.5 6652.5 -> 0.94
